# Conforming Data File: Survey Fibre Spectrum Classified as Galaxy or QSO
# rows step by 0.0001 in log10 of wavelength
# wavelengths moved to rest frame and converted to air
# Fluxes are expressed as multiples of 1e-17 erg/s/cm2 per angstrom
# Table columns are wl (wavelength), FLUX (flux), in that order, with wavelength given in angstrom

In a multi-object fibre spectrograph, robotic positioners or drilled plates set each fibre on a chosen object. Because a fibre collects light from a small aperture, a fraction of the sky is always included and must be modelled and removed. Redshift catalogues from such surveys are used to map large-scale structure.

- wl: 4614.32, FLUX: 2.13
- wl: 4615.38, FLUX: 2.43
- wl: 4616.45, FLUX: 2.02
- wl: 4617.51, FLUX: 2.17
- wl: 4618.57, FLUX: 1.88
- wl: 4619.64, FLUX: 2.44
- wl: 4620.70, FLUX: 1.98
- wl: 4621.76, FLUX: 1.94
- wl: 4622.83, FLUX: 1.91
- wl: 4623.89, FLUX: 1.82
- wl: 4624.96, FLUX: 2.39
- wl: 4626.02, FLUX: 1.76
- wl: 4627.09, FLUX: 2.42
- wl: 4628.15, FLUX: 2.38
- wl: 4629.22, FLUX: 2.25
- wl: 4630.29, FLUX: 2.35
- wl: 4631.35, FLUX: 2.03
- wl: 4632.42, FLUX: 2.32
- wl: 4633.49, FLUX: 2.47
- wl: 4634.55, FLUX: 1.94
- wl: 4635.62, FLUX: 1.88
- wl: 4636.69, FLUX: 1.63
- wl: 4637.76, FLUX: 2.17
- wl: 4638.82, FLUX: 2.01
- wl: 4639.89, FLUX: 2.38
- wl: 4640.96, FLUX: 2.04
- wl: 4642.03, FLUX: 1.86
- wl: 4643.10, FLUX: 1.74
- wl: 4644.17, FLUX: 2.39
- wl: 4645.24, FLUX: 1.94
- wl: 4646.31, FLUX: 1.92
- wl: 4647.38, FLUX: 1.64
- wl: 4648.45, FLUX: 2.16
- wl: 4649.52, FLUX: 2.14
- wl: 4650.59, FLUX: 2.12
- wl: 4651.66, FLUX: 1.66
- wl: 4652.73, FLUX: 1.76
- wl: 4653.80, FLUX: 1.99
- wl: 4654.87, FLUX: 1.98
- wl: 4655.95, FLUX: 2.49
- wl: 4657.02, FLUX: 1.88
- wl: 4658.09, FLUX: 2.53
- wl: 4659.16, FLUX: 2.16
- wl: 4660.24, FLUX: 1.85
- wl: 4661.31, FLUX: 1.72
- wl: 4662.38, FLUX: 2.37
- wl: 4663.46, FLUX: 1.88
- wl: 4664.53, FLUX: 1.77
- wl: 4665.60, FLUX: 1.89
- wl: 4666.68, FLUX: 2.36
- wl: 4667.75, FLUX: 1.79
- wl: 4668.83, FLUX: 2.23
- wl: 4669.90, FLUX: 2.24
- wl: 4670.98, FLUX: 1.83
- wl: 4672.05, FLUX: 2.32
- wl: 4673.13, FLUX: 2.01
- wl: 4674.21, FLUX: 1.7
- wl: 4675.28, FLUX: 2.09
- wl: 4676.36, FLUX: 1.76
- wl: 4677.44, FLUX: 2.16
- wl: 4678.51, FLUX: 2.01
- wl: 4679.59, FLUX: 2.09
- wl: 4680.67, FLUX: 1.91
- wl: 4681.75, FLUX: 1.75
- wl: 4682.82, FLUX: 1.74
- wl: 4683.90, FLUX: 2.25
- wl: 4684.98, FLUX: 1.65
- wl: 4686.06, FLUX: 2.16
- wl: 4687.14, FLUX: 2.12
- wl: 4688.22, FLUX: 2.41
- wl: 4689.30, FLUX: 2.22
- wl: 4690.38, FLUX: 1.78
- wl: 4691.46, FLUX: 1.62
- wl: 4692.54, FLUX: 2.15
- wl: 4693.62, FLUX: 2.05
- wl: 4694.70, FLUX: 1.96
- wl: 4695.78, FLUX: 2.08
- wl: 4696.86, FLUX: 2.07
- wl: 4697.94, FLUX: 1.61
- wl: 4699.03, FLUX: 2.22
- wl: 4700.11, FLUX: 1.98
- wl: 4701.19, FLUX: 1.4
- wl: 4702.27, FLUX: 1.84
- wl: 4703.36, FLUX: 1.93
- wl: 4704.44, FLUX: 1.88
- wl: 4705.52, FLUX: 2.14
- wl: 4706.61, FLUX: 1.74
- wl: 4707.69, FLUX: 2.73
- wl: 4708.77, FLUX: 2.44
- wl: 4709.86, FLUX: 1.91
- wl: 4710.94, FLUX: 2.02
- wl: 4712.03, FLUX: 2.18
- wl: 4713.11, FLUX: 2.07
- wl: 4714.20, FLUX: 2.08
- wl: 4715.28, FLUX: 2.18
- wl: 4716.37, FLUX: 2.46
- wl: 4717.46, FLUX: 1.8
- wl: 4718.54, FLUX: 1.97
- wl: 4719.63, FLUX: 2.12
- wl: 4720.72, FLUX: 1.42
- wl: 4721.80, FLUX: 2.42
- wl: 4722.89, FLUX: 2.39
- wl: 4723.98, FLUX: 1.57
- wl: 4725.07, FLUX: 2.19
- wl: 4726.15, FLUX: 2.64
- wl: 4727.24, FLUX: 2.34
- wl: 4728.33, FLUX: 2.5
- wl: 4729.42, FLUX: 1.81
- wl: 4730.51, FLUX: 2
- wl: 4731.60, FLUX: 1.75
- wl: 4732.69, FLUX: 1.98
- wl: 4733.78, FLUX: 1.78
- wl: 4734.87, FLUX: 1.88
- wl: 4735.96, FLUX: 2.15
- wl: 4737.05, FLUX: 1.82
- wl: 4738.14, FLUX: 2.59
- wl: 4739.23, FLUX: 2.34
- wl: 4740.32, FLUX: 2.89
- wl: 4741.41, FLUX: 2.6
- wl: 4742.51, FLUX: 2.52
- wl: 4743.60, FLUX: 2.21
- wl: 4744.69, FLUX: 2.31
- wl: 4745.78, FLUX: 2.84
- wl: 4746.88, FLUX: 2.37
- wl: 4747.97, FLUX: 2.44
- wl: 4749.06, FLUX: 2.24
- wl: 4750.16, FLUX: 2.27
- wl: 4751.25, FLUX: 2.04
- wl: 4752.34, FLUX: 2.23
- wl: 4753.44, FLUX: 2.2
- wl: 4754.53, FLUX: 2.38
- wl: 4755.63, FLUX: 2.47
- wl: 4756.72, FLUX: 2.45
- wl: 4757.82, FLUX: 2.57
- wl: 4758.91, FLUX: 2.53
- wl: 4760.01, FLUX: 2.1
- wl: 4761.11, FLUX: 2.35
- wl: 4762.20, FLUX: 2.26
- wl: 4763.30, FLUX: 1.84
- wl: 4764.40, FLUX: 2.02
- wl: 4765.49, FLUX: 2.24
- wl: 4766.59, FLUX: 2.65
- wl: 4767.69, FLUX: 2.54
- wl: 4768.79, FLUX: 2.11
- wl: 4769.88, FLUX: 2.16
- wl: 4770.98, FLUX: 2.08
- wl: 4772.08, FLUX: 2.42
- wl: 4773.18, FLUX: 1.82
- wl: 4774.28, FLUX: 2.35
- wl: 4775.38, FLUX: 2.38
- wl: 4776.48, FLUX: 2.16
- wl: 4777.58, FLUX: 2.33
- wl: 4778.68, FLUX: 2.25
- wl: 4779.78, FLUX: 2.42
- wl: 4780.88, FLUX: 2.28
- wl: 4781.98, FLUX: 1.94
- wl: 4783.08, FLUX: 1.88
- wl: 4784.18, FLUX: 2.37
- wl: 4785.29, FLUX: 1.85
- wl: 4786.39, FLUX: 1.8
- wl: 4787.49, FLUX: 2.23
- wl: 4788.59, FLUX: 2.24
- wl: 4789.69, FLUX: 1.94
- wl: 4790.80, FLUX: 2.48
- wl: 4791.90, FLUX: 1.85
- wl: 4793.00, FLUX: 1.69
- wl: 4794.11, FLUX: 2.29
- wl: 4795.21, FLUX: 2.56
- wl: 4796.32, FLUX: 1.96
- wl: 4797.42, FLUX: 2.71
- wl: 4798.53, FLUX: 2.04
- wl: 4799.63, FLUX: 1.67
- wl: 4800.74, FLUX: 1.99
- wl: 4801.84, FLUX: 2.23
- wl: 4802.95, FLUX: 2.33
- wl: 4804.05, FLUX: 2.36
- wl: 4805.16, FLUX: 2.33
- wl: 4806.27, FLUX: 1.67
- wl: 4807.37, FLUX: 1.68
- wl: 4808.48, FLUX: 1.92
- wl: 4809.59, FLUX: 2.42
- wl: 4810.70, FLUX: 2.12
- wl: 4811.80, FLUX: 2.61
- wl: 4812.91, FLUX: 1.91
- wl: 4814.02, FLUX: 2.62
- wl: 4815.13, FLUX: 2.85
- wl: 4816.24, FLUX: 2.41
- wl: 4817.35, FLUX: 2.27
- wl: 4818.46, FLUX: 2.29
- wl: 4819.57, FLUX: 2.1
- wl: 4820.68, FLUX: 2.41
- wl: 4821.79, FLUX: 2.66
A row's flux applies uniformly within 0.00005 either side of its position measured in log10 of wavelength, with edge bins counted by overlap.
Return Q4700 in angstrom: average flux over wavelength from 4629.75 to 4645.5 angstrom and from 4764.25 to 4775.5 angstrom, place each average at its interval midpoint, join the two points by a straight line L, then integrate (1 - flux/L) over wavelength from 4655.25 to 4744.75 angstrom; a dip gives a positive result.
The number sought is 3.9 angstrom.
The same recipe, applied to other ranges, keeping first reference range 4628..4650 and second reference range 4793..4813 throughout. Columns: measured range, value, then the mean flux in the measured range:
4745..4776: -2.47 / 2.3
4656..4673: 0.14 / 2.07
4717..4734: 0.51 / 2.05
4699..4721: 0.81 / 2.03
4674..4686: 0.90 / 1.94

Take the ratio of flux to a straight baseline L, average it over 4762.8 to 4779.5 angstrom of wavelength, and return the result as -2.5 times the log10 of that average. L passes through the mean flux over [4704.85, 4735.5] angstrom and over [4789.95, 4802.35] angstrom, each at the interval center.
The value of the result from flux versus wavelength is -0.056 mag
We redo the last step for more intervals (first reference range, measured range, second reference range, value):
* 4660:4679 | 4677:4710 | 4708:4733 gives 0.03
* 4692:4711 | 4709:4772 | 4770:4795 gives -0.07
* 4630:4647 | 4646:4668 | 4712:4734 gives 0.03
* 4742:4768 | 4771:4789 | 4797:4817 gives 0.05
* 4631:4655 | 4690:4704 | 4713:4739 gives 0.09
